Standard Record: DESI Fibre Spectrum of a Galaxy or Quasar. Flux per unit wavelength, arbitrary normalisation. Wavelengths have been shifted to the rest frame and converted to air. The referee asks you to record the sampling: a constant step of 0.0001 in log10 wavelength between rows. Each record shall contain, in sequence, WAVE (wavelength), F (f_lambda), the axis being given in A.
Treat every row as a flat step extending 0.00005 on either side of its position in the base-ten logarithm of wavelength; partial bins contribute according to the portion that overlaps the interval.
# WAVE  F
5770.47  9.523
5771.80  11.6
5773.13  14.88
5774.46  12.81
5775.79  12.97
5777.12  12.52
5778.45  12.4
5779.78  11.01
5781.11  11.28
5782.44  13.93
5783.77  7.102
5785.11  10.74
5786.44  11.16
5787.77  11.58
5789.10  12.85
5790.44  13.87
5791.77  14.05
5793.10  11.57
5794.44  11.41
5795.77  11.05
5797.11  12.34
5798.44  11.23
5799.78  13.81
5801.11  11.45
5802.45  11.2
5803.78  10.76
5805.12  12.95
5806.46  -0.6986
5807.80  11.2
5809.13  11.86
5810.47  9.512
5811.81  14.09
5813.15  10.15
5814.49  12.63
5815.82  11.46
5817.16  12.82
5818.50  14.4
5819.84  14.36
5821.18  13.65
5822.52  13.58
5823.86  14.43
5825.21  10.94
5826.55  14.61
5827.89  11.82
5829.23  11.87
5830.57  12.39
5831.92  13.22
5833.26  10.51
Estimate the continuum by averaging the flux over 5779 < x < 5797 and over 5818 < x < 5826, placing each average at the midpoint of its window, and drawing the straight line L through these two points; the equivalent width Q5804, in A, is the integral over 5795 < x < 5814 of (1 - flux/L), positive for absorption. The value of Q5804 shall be 2.7 A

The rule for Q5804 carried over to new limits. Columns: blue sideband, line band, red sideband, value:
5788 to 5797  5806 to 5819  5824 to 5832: 1.7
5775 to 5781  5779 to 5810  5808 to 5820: 2.5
